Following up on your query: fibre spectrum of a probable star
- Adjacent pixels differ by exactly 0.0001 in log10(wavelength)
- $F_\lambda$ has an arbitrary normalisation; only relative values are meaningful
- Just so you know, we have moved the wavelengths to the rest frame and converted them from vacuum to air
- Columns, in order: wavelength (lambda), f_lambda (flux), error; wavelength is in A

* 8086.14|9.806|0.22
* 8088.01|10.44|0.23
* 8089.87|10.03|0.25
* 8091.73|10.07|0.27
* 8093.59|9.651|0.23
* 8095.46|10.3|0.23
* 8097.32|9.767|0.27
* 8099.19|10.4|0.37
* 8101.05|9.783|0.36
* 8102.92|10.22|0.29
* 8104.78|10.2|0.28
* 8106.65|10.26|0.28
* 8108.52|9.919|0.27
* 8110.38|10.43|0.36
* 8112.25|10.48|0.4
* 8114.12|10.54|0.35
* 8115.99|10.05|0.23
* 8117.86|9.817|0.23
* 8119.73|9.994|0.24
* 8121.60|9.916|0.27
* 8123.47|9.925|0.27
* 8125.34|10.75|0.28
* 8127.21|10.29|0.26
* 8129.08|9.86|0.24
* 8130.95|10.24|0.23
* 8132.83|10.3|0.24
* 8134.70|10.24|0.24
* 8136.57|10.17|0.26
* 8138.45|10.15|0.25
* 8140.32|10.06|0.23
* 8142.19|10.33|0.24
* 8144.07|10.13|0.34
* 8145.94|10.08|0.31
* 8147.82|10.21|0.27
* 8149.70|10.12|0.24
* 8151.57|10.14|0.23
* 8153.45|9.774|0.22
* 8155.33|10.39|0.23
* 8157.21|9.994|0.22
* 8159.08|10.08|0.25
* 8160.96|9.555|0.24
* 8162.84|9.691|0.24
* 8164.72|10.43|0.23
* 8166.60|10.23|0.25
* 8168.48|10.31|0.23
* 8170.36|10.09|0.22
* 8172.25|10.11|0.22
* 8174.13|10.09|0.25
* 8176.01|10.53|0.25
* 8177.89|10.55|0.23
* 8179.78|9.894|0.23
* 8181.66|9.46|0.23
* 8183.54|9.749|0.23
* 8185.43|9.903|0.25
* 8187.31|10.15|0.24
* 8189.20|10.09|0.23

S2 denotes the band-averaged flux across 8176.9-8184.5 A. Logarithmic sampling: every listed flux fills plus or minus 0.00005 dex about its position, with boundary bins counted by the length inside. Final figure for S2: 9.92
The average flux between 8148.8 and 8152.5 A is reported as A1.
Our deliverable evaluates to 10.1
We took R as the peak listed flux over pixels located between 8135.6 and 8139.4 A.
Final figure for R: 10.17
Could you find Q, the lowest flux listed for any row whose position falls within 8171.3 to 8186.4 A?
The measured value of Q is 9.46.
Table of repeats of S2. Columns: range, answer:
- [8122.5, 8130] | 10.2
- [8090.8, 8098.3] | 9.95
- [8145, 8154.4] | 10.1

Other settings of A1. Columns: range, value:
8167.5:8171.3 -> 10.2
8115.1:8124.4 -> 9.94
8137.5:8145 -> 10.2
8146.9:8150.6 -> 10.2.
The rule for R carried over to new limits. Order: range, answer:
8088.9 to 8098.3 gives 10.3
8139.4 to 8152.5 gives 10.33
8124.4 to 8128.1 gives 10.75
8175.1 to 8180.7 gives 10.55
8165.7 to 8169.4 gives 10.31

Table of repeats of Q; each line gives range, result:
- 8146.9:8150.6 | 10.12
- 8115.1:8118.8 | 9.817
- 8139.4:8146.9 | 10.06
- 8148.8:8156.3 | 9.774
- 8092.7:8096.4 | 9.651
